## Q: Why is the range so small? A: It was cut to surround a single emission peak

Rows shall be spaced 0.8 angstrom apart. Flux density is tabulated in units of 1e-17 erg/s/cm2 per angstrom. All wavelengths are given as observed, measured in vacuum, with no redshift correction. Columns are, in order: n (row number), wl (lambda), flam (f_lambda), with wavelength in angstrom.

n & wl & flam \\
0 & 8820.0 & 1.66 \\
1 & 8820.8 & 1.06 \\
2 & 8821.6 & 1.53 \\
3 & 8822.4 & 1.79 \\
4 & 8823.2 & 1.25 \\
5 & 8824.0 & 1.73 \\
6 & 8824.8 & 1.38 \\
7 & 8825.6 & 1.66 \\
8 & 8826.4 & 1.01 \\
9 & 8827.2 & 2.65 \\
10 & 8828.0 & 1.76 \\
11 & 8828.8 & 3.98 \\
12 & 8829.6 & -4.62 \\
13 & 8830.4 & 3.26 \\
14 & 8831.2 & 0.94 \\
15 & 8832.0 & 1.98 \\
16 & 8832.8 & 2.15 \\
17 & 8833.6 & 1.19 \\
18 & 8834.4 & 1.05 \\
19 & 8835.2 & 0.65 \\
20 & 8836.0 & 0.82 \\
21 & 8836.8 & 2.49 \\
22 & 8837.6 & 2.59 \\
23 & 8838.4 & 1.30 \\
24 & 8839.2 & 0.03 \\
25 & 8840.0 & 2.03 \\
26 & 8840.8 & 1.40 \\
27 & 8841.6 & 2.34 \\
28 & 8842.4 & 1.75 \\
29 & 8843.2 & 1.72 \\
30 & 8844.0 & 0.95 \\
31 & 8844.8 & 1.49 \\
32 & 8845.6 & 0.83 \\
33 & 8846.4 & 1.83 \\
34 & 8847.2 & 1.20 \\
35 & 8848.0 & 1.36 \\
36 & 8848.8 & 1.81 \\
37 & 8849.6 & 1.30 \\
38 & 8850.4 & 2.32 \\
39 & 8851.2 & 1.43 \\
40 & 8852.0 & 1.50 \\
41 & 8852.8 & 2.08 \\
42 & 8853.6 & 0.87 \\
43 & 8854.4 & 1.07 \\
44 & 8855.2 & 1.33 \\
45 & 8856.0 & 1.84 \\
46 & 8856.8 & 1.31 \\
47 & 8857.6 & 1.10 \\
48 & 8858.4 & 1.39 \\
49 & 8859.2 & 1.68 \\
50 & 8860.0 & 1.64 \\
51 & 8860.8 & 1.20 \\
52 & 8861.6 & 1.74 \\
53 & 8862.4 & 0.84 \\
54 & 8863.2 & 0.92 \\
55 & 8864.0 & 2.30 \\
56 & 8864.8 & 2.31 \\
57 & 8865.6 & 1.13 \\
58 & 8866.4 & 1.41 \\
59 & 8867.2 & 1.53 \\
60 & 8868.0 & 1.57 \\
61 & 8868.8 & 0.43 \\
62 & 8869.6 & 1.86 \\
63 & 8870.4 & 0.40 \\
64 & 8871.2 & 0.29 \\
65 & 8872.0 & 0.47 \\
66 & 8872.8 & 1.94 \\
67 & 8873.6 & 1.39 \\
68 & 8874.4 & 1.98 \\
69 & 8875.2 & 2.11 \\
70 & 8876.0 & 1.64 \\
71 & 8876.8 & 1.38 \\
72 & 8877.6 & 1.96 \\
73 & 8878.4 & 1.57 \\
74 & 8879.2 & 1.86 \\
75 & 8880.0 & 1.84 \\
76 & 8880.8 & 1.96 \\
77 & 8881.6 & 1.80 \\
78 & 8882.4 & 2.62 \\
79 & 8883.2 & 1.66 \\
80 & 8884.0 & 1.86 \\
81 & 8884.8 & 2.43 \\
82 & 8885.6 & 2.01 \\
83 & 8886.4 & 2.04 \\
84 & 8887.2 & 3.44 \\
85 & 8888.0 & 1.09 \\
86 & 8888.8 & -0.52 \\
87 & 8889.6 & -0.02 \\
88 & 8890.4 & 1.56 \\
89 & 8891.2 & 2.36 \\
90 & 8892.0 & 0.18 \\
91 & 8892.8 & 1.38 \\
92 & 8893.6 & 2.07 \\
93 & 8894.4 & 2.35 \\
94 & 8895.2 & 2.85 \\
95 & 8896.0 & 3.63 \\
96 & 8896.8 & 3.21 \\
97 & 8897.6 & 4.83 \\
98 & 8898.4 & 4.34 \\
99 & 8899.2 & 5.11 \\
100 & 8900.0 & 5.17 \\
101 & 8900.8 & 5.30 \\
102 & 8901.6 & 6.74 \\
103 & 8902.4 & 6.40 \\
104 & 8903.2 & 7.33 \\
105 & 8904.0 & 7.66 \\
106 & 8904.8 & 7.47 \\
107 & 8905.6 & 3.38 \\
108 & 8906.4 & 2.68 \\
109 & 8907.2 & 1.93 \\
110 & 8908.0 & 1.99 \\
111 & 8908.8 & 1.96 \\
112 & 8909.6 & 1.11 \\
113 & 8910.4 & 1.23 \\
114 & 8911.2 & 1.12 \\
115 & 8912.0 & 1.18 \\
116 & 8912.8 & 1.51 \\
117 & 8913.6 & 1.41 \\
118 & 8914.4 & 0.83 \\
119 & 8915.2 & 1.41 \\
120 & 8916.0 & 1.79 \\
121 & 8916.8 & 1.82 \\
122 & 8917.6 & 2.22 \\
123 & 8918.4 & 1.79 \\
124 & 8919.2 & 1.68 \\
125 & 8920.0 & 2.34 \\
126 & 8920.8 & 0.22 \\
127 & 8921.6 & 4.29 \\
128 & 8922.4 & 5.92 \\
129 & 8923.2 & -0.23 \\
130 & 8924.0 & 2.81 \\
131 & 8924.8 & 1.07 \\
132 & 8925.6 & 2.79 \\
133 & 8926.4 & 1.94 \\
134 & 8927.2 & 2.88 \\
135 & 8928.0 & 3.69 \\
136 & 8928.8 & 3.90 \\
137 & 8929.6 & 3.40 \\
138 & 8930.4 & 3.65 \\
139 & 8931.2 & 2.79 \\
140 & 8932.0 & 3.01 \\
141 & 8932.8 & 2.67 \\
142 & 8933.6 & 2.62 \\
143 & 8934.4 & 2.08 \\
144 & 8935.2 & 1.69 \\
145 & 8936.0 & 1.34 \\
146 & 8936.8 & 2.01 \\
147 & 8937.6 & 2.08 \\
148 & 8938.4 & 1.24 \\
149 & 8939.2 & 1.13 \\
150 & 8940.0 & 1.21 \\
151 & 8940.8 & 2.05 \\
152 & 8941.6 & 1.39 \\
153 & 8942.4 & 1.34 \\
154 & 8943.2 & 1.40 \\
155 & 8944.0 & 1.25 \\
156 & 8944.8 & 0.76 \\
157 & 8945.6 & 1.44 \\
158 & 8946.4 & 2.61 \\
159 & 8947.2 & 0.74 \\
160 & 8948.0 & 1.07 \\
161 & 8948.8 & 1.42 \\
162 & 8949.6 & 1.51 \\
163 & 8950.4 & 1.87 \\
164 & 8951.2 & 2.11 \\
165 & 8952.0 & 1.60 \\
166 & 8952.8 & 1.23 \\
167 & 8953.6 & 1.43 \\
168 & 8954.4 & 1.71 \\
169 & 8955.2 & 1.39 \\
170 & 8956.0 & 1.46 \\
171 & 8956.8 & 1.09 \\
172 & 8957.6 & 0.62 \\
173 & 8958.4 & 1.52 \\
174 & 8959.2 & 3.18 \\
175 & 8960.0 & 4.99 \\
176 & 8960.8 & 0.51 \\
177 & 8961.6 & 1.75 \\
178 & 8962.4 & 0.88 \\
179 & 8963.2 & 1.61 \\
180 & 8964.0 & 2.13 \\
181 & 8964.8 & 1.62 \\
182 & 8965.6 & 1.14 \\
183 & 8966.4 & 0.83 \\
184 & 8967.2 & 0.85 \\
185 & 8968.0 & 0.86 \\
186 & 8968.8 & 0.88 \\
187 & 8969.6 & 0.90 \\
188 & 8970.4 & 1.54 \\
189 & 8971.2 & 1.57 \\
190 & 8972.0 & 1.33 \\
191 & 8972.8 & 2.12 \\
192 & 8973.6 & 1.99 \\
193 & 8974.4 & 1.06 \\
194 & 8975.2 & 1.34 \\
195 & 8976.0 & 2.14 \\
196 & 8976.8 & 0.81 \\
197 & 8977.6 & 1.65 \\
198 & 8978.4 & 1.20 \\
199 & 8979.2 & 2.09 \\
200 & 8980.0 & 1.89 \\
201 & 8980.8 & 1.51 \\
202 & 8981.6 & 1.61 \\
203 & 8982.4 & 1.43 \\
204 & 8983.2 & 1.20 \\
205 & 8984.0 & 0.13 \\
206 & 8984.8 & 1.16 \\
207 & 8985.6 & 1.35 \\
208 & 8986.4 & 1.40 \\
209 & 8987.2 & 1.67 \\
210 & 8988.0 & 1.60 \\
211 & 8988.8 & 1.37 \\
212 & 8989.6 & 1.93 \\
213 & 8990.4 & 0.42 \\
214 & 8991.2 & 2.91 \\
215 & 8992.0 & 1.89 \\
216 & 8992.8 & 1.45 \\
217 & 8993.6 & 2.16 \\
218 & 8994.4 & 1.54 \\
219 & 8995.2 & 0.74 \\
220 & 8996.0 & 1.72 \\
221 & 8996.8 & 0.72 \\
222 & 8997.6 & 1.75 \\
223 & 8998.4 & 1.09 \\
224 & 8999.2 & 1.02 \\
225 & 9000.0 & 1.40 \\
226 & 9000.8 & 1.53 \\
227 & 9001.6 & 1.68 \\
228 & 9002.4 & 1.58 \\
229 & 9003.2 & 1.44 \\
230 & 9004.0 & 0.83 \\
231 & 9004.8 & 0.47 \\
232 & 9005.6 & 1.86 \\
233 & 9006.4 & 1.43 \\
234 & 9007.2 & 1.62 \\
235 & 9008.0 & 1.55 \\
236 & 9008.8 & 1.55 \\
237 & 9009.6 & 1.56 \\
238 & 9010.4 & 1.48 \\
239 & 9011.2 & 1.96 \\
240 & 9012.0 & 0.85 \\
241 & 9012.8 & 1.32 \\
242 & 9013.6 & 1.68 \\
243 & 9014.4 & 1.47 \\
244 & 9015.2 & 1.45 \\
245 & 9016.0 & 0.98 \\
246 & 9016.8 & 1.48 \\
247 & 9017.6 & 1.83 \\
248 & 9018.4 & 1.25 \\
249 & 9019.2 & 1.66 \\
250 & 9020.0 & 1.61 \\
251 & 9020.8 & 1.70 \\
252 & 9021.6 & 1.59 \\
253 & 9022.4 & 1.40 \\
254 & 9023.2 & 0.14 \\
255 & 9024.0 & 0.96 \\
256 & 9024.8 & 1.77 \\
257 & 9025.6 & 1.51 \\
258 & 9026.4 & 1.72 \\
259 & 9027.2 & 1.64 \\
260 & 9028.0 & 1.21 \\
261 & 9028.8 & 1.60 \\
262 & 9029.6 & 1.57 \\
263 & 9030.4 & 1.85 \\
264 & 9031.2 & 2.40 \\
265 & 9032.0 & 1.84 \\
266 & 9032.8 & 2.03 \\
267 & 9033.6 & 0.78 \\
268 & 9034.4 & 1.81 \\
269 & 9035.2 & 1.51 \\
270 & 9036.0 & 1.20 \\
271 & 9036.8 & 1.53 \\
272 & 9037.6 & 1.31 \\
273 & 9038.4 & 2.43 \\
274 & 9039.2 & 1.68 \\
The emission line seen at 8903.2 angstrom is H-alpha 6563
